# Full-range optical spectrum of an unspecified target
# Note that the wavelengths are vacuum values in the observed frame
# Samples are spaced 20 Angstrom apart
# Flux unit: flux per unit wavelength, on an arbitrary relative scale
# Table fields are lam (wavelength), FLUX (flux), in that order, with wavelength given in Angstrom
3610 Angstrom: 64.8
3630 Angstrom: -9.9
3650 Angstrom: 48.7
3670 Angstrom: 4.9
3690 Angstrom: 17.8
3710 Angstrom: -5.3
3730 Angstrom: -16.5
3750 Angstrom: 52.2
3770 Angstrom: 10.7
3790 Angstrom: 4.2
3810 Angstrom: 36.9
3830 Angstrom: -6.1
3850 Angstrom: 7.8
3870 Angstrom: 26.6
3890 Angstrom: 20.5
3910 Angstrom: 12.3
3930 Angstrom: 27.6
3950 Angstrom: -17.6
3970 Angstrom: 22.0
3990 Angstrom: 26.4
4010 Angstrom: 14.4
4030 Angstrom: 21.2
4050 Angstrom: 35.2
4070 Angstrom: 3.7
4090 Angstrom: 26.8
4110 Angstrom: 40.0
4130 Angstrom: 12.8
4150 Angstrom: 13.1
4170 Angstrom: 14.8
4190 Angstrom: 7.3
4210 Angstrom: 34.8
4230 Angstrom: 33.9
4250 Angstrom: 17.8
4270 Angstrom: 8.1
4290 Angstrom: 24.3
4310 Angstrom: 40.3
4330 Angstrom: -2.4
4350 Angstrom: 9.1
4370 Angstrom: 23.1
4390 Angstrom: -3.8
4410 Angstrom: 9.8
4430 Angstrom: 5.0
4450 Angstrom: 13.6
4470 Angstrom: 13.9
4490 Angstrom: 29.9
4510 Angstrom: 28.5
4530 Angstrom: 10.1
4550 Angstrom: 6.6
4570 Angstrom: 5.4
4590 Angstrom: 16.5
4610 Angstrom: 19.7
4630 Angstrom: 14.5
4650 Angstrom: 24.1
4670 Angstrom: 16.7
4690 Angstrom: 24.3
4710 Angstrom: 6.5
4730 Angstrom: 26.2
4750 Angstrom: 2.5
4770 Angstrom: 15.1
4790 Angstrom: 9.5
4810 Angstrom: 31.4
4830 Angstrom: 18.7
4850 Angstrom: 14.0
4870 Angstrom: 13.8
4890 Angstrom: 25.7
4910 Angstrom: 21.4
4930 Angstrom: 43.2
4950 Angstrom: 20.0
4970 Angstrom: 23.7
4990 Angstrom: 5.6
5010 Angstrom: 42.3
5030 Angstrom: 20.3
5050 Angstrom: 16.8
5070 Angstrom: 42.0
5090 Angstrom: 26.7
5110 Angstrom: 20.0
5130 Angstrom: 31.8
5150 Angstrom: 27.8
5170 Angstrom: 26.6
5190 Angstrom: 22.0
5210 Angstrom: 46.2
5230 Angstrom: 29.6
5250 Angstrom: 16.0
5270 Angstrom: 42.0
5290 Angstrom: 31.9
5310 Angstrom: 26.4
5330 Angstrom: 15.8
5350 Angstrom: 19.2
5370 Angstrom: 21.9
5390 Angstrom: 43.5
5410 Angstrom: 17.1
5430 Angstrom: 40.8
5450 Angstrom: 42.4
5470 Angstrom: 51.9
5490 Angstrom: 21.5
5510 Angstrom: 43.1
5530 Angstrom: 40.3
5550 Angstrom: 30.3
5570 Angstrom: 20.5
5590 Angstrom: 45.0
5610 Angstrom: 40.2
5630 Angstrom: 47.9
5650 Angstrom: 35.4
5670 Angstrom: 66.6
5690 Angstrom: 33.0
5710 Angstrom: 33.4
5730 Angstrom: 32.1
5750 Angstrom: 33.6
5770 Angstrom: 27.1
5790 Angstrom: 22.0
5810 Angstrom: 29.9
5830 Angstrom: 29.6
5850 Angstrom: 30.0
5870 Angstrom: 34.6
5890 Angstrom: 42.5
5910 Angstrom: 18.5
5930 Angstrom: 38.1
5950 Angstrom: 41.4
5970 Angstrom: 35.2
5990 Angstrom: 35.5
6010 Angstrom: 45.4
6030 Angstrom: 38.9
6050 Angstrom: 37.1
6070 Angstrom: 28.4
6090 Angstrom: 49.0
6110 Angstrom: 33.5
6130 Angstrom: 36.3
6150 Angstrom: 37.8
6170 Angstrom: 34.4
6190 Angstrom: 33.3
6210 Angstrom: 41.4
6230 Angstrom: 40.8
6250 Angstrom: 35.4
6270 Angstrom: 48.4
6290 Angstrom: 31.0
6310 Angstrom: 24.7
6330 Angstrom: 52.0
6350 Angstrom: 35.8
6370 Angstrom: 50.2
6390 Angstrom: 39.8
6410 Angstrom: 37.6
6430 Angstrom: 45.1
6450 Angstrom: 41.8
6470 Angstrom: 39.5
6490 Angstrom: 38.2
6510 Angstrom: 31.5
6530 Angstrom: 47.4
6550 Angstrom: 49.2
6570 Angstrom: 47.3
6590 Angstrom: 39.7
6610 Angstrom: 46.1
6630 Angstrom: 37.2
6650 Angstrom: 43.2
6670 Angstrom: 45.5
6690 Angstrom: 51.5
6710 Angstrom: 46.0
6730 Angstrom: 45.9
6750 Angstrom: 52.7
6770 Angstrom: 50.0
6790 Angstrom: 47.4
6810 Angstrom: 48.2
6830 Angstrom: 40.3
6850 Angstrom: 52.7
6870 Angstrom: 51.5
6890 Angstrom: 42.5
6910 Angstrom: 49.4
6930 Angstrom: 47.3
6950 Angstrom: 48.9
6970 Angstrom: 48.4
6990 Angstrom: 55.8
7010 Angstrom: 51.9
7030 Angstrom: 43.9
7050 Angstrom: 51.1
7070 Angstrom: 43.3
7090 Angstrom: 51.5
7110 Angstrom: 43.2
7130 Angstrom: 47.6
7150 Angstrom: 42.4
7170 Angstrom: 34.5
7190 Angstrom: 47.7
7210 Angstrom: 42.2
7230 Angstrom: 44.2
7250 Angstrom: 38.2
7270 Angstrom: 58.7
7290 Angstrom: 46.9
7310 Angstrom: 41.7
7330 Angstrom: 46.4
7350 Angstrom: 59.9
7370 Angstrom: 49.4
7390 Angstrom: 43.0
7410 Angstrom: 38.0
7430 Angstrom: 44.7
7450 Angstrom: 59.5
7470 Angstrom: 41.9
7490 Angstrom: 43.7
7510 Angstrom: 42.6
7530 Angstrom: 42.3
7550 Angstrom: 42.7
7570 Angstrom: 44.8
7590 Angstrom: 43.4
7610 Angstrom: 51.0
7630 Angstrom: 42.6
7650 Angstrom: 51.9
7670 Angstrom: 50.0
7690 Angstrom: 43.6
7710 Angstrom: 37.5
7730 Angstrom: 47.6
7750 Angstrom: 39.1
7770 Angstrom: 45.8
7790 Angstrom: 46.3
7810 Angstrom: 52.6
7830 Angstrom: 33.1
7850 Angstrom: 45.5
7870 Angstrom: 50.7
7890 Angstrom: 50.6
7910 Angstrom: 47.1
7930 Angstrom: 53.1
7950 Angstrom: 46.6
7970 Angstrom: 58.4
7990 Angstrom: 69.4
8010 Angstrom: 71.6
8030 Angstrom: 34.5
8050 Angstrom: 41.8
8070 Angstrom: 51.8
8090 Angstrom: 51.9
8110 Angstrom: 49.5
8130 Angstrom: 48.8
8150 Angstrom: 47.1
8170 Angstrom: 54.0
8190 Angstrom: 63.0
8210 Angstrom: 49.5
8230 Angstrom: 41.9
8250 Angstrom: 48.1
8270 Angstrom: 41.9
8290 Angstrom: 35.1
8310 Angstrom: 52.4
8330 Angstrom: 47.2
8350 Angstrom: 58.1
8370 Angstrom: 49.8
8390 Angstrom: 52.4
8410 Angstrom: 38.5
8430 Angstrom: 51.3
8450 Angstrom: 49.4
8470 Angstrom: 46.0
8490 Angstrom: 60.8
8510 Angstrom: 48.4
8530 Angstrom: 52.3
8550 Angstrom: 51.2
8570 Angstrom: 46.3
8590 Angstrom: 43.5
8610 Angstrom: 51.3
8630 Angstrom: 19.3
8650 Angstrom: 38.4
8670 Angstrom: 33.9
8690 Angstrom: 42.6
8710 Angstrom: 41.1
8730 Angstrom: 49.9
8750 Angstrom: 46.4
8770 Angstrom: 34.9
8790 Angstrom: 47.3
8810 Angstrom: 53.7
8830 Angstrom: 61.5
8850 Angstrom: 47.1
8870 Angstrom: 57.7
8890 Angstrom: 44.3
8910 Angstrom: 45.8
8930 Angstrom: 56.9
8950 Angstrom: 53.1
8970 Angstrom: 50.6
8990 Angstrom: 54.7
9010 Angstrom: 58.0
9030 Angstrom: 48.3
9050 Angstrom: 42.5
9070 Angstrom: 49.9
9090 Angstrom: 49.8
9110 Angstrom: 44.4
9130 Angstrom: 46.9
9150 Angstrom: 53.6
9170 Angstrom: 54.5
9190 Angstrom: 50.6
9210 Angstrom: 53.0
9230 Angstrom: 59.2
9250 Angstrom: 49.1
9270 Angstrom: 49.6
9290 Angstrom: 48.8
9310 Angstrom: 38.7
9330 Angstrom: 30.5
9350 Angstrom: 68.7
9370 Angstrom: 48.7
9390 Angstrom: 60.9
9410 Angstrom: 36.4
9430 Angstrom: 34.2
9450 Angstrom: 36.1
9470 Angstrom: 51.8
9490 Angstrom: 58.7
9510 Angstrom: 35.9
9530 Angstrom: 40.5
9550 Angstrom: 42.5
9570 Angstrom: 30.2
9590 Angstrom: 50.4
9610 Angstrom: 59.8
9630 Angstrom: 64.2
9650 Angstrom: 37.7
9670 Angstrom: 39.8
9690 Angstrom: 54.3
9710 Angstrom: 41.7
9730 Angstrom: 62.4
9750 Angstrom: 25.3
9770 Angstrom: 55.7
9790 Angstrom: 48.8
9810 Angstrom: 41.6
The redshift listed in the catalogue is 0.216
